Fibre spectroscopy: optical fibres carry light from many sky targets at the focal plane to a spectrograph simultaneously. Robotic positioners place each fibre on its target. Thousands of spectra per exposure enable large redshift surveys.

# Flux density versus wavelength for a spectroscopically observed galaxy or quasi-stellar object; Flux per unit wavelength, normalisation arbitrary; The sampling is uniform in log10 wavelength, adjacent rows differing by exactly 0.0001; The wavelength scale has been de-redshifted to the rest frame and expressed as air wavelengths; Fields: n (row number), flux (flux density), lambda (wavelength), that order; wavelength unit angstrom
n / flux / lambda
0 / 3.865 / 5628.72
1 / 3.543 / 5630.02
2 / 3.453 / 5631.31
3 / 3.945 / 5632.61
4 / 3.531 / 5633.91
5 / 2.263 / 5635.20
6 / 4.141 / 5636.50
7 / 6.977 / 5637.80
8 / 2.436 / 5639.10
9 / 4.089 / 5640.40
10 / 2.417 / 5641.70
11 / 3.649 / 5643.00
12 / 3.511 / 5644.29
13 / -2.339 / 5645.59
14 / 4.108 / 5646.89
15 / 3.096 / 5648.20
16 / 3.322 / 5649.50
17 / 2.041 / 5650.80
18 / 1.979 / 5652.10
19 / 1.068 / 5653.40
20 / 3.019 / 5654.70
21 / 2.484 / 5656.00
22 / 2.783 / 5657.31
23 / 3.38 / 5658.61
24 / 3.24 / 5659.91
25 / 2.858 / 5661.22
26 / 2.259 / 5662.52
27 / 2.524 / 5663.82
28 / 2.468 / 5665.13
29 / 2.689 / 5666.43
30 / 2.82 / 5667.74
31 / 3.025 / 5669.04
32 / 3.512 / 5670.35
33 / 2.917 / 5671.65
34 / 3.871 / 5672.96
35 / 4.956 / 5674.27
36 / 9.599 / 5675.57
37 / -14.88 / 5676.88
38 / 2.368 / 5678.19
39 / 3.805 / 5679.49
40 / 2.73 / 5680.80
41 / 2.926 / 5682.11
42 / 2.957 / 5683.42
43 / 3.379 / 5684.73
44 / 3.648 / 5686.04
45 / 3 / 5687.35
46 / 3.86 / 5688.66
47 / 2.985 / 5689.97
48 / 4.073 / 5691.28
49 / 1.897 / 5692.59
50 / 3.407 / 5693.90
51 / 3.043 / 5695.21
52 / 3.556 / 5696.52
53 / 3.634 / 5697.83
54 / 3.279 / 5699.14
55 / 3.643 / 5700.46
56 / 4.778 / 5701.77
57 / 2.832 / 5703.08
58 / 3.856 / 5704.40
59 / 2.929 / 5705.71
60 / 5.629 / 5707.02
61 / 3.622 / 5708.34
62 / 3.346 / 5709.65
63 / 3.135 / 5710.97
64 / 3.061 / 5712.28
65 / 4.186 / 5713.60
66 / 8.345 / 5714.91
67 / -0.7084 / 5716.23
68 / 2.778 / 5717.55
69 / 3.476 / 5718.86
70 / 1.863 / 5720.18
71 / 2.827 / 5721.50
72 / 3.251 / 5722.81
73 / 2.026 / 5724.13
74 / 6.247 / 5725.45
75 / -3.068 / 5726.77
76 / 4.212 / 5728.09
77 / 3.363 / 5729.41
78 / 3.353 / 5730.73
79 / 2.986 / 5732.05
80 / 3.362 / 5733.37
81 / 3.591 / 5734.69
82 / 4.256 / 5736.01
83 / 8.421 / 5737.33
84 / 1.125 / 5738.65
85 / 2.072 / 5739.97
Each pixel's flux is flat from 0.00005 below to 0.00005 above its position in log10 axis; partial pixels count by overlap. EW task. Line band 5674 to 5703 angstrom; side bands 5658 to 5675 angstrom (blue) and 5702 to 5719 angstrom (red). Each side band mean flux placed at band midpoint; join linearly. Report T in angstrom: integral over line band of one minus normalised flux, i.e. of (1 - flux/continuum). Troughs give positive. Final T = 4.96 angstrom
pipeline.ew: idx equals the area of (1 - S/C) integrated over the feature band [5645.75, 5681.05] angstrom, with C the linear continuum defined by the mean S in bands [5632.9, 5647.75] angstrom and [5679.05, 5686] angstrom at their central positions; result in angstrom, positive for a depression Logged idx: 8.1 angstrom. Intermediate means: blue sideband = 3.18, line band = 2.45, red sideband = 3.18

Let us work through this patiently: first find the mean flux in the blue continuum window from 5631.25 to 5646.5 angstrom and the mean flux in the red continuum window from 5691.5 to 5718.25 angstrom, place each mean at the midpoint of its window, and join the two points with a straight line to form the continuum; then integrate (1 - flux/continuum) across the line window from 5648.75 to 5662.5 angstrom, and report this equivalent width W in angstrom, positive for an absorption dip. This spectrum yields 2.8 angstrom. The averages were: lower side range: 3.18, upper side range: 3.52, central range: 2.61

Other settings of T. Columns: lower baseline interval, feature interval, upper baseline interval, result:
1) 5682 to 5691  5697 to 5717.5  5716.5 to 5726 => -3.6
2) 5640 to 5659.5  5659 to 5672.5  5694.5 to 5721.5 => -0.2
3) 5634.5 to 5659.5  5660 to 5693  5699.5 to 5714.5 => 6.5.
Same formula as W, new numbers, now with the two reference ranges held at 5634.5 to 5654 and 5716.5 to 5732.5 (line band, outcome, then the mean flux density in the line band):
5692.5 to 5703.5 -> -2.7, 3.43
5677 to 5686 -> 2.5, 2.01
